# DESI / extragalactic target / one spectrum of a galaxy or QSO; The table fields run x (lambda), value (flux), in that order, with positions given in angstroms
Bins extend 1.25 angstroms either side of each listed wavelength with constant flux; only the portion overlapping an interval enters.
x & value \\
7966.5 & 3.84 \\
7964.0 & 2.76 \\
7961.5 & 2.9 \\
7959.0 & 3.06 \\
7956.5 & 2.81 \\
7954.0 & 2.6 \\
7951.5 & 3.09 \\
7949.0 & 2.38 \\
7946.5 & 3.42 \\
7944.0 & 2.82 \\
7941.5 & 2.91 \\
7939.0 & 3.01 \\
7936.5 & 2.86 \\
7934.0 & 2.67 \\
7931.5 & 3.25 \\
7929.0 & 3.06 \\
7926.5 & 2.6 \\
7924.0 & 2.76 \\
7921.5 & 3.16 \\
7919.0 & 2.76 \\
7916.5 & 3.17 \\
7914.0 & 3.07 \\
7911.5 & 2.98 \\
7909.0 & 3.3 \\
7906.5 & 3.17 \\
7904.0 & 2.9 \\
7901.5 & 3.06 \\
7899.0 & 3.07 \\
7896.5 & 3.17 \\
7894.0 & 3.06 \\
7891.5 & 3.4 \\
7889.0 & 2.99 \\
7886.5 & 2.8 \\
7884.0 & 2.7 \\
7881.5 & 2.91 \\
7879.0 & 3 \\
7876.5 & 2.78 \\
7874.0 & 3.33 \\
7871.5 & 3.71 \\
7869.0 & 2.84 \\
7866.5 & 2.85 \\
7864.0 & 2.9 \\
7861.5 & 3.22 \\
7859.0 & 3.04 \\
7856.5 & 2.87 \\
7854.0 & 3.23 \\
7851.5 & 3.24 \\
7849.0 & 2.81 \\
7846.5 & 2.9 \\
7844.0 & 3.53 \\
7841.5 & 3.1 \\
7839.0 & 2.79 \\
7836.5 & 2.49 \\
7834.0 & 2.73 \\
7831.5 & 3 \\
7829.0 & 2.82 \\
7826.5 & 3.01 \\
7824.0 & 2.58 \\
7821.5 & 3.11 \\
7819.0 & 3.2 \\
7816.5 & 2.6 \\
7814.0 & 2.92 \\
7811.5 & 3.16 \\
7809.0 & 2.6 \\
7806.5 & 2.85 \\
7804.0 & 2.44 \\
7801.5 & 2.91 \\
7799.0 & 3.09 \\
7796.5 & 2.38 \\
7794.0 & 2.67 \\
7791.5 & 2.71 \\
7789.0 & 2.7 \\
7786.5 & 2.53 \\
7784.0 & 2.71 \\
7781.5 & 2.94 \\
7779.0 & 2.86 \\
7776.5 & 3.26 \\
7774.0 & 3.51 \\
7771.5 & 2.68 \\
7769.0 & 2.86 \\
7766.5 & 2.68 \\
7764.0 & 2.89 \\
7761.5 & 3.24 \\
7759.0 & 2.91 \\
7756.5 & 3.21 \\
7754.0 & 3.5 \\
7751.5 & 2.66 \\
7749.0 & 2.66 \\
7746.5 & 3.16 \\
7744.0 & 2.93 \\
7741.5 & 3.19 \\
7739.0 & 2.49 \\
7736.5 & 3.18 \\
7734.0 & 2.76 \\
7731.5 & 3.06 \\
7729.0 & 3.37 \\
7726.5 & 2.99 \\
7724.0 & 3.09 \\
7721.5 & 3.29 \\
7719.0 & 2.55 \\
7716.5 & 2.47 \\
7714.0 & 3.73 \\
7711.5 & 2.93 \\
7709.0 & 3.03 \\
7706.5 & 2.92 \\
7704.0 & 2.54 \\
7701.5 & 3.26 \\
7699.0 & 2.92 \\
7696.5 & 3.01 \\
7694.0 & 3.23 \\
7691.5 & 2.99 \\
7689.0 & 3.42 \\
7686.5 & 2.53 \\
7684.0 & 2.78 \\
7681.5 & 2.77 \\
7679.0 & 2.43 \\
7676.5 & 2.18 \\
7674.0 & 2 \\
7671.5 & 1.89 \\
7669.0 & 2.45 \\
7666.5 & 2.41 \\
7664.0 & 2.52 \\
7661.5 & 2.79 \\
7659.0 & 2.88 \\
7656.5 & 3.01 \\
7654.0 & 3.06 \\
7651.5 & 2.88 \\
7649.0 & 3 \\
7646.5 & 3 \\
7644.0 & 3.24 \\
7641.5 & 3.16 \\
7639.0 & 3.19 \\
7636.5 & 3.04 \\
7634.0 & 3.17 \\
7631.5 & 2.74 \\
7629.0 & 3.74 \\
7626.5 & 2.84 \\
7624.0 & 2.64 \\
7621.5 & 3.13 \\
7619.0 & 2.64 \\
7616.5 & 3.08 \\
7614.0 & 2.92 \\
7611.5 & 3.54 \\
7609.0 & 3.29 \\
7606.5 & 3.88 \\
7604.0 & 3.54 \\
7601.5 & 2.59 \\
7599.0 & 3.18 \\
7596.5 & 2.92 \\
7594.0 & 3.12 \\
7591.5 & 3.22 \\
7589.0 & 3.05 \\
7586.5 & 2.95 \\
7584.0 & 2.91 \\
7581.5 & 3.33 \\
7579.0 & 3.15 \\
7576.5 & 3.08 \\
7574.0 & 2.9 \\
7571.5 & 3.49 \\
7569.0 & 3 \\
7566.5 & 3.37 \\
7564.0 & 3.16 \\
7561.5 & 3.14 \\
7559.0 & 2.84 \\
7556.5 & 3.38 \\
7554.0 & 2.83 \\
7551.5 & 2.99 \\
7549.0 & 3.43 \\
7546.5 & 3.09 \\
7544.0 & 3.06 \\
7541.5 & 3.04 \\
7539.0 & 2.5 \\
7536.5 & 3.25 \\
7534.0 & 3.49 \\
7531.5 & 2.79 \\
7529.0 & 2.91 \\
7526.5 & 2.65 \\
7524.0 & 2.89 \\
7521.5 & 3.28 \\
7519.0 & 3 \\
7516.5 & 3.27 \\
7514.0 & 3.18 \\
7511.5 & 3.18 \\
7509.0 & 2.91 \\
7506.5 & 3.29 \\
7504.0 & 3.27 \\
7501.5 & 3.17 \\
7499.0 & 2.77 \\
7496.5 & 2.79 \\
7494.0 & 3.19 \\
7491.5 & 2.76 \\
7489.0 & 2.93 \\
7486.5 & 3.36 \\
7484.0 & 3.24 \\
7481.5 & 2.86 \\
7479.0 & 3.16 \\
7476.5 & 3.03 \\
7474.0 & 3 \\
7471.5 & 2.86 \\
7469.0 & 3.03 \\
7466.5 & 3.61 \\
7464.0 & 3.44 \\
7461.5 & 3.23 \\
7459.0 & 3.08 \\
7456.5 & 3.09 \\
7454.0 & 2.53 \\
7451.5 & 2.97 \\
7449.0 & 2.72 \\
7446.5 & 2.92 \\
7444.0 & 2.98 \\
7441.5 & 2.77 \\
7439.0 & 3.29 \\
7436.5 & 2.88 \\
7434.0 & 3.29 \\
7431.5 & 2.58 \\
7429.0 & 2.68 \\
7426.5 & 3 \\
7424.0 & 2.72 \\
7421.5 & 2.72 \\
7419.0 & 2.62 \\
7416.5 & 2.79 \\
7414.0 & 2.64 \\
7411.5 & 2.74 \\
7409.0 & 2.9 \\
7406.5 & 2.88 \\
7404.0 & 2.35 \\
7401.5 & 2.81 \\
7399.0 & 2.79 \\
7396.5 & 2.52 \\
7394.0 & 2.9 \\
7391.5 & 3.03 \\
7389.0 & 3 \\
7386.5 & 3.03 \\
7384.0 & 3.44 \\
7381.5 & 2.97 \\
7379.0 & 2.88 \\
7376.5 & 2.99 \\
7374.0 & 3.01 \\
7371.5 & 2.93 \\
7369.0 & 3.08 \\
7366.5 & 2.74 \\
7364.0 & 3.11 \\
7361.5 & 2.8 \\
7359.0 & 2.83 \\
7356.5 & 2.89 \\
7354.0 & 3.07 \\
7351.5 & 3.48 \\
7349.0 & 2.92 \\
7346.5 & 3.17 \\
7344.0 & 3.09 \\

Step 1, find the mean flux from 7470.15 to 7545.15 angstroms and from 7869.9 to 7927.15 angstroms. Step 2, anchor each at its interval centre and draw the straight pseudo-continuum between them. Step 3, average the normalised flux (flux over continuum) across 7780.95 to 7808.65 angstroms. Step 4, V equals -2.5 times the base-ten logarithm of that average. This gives 0.12 mag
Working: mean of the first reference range 3.04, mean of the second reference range 3.04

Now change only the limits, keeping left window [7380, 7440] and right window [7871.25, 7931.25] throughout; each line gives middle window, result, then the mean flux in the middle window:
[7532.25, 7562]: -0.06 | 3.08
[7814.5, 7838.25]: 0.06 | 2.84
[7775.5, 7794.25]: 0.07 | 2.8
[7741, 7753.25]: 0.02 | 2.93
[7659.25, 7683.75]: 0.21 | 2.42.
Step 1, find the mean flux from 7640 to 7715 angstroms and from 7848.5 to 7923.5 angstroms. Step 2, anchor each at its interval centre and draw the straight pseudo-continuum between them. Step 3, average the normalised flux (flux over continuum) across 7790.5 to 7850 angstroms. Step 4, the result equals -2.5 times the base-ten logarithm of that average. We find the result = 0.05 mag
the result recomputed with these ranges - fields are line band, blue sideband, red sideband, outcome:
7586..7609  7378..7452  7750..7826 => -0.11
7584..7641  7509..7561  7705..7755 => -0.03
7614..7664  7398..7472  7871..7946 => -0.02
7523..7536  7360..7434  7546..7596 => 0.03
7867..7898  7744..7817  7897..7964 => -0.04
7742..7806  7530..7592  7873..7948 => 0.06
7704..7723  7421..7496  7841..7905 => 0.03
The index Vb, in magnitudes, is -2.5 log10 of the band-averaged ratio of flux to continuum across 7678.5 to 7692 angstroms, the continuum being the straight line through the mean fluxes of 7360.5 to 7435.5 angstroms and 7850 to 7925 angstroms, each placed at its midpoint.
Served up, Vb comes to 0.05 mag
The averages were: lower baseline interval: 2.86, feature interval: 2.83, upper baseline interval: 3.05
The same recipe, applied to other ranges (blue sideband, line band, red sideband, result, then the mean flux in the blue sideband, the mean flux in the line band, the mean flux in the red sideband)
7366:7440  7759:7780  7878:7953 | -0.016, 2.87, 2.99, 2.98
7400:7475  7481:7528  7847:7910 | -0.047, 2.9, 3.05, 3.05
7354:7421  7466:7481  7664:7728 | -0.083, 2.87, 3.08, 2.79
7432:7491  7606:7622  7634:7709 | -0.108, 3.05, 3.18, 2.82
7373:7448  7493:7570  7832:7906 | -0.058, 2.87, 3.07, 3.02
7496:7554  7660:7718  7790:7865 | 0.083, 3.05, 2.75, 2.9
